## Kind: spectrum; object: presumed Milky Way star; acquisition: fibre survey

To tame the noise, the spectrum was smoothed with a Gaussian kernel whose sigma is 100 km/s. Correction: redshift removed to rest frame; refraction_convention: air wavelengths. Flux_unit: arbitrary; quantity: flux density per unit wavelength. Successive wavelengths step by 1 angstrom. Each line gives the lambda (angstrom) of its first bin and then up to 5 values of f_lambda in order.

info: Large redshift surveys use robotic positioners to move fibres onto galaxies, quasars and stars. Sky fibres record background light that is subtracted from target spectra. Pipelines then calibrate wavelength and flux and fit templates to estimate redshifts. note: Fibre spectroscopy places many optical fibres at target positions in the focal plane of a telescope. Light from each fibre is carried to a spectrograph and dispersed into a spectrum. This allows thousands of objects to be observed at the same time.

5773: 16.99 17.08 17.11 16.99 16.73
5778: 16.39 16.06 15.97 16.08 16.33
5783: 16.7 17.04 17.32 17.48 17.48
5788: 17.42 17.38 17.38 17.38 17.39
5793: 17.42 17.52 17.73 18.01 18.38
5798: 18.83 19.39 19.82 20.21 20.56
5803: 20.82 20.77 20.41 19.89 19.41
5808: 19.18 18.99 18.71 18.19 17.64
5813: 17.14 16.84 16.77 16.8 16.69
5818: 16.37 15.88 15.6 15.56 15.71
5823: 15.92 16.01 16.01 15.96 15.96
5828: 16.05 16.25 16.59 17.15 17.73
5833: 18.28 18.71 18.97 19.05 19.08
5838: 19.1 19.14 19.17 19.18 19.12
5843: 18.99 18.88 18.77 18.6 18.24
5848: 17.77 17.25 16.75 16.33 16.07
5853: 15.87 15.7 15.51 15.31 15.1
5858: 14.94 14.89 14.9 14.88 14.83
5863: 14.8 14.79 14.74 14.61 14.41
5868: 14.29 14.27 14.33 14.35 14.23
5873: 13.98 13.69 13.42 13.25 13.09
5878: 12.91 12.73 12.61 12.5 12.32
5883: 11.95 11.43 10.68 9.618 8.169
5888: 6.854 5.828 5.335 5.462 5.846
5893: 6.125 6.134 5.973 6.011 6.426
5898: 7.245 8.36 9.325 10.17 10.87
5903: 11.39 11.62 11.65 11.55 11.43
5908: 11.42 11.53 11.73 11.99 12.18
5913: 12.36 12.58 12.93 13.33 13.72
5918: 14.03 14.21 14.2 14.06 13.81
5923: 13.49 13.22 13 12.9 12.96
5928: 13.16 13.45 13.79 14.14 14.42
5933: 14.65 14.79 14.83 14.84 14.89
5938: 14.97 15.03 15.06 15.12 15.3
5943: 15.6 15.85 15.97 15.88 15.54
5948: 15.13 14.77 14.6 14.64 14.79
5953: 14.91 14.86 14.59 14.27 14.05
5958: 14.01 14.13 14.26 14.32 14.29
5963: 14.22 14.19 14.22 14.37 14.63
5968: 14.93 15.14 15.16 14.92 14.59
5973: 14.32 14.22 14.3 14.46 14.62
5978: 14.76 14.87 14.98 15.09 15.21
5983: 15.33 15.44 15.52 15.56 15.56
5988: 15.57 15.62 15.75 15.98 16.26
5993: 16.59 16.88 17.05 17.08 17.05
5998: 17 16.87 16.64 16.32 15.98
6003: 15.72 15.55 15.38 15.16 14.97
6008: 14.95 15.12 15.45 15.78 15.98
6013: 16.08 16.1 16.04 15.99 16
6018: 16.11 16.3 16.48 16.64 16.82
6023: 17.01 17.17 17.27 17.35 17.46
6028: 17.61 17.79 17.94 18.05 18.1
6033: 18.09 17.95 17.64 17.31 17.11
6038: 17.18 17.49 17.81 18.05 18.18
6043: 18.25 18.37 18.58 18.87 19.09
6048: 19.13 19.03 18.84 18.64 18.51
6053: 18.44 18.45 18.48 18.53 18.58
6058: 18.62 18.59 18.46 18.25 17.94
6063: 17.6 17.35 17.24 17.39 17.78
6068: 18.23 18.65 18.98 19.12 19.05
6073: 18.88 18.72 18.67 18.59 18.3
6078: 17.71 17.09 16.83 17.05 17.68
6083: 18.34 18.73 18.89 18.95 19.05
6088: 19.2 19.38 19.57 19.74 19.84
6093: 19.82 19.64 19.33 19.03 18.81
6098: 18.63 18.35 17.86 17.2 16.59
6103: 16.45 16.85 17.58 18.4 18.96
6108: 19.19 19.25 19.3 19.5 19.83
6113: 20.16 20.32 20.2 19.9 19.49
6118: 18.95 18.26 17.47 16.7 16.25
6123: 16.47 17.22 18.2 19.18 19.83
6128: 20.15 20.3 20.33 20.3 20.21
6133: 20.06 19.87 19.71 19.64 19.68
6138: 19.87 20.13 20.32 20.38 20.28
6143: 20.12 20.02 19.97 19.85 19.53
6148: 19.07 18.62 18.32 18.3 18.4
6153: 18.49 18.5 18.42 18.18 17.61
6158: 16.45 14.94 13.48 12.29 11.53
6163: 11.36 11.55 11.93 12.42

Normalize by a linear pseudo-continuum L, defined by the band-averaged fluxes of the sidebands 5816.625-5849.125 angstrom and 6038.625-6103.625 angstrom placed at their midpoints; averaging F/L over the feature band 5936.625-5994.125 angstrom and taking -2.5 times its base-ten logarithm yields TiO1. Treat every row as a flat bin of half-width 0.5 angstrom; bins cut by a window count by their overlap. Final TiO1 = 0.20 mag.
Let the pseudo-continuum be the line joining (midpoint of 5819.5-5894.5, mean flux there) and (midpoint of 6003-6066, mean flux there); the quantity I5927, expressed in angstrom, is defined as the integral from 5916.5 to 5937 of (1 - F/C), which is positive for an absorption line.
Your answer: 2.4 angstrom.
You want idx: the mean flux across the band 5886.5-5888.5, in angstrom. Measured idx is 7.51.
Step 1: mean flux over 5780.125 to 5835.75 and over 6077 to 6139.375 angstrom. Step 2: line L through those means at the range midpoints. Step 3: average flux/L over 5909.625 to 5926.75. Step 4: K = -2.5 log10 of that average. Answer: 0.34 mag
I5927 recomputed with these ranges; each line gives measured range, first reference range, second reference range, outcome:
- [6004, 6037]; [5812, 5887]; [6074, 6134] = 2.1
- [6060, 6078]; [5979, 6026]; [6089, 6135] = -0.5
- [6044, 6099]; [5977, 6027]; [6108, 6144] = -2.1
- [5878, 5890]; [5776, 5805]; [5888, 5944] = 2.8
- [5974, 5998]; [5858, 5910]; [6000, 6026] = -0.9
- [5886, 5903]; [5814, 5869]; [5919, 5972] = 9.0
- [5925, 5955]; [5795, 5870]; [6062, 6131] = 5.2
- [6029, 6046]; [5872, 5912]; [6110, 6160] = -2.7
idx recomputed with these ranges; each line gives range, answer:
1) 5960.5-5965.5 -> 14.2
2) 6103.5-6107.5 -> 17.9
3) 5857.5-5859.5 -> 14.9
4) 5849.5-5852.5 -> 16.4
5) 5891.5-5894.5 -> 6.04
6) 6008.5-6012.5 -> 15.6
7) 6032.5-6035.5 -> 17.9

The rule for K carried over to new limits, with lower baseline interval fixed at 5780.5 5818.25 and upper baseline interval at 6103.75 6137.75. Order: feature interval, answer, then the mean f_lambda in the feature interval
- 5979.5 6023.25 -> 0.17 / 16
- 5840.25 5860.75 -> 0.08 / 16.9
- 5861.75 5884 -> 0.32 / 13.7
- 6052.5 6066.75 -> 0.04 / 18.1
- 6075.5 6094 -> 0.02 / 18.6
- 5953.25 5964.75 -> 0.28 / 14.3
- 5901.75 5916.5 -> 0.47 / 11.9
